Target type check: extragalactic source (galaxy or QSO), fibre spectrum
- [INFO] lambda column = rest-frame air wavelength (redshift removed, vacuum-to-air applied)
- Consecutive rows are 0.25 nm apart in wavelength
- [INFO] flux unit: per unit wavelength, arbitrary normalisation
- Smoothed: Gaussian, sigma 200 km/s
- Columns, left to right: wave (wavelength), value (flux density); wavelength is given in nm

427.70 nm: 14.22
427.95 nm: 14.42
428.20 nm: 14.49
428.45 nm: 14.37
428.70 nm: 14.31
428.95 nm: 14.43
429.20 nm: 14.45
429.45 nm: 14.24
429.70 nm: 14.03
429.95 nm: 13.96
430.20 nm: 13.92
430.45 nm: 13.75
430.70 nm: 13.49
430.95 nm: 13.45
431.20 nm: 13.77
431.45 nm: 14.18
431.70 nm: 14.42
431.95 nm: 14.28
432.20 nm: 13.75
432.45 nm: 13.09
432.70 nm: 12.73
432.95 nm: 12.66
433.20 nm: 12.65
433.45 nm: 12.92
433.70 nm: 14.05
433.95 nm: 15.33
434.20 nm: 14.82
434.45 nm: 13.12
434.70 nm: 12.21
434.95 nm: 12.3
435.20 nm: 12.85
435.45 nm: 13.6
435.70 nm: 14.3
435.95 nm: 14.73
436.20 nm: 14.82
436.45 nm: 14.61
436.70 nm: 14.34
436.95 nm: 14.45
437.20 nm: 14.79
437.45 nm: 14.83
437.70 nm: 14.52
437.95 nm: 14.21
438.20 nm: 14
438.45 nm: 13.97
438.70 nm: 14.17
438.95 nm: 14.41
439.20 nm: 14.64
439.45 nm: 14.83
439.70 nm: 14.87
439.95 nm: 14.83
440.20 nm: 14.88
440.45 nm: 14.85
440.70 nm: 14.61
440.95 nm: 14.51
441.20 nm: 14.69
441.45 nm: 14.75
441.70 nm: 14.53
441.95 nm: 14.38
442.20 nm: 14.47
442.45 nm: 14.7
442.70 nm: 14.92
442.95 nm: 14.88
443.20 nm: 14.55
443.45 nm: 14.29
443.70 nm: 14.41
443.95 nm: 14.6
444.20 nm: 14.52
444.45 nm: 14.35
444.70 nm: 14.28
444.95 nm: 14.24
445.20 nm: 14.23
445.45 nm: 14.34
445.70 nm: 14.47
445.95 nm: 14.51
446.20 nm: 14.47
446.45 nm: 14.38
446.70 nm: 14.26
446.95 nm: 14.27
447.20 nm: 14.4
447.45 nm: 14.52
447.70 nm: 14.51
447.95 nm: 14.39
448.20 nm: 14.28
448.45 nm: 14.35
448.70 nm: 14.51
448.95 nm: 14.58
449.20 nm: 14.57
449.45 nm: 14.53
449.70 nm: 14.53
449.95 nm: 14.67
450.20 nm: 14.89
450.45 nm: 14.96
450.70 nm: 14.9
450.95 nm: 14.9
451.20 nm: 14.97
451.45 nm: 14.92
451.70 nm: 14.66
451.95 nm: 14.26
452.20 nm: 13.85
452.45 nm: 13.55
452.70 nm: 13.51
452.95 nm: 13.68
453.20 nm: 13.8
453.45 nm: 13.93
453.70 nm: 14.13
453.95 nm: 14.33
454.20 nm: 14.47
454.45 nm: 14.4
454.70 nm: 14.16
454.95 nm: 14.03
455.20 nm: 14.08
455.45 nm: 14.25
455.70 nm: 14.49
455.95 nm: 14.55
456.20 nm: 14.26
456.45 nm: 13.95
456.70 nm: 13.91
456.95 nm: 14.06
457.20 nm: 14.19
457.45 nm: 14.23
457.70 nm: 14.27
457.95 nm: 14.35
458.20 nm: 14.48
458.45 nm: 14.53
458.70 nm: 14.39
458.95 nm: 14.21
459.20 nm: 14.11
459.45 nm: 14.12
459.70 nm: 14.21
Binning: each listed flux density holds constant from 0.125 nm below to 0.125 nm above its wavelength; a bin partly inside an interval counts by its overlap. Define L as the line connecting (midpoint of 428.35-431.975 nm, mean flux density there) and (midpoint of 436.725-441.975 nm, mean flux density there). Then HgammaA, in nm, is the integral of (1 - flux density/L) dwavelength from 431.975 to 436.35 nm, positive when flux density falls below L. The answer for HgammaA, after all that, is 0.22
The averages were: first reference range 14.1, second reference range 14.6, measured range 13.5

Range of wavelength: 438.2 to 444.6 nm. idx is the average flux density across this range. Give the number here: 14.6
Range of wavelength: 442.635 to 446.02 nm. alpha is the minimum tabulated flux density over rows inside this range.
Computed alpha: 14.23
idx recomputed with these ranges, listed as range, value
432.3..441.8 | 14.1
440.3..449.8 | 14.5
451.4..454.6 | 14.1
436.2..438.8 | 14.4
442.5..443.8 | 14.6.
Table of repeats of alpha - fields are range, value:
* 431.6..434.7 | 12.21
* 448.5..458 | 13.51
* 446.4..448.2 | 14.26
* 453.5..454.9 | 14.13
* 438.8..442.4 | 14.38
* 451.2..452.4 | 13.85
